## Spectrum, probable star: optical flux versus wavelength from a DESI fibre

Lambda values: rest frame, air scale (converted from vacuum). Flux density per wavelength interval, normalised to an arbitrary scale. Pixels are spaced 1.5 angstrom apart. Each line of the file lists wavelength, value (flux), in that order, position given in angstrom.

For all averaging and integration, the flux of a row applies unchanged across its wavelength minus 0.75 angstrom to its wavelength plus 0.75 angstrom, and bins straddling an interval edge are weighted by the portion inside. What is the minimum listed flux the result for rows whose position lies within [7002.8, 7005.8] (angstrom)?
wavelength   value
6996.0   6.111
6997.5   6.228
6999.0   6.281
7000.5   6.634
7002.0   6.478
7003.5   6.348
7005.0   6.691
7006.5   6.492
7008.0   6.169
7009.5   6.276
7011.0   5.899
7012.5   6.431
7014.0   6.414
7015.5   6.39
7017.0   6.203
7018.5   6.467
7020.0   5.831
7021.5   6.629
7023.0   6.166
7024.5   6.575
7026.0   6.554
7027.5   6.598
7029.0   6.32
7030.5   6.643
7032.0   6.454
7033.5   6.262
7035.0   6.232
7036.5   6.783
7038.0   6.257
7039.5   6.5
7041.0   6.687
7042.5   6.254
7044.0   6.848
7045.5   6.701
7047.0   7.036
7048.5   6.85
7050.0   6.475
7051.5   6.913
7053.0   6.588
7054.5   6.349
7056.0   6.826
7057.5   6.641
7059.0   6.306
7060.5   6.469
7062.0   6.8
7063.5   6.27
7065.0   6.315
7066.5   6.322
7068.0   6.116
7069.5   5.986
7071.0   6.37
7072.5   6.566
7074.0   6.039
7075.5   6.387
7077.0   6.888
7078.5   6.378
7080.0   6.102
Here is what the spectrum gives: 6.348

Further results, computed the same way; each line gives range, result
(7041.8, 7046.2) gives 6.254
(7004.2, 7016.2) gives 5.899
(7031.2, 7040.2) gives 6.232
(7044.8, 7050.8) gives 6.475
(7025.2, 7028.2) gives 6.554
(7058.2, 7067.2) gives 6.27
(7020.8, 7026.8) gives 6.166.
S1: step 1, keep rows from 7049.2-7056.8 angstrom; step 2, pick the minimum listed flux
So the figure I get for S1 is 6.349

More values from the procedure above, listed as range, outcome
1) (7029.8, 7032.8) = 6.454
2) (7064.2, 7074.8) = 5.986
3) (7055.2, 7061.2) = 6.306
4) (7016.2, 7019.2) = 6.203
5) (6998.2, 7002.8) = 6.281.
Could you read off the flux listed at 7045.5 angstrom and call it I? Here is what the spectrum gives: 6.701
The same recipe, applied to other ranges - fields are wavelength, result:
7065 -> 6.315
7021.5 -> 6.629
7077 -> 6.888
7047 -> 7.036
